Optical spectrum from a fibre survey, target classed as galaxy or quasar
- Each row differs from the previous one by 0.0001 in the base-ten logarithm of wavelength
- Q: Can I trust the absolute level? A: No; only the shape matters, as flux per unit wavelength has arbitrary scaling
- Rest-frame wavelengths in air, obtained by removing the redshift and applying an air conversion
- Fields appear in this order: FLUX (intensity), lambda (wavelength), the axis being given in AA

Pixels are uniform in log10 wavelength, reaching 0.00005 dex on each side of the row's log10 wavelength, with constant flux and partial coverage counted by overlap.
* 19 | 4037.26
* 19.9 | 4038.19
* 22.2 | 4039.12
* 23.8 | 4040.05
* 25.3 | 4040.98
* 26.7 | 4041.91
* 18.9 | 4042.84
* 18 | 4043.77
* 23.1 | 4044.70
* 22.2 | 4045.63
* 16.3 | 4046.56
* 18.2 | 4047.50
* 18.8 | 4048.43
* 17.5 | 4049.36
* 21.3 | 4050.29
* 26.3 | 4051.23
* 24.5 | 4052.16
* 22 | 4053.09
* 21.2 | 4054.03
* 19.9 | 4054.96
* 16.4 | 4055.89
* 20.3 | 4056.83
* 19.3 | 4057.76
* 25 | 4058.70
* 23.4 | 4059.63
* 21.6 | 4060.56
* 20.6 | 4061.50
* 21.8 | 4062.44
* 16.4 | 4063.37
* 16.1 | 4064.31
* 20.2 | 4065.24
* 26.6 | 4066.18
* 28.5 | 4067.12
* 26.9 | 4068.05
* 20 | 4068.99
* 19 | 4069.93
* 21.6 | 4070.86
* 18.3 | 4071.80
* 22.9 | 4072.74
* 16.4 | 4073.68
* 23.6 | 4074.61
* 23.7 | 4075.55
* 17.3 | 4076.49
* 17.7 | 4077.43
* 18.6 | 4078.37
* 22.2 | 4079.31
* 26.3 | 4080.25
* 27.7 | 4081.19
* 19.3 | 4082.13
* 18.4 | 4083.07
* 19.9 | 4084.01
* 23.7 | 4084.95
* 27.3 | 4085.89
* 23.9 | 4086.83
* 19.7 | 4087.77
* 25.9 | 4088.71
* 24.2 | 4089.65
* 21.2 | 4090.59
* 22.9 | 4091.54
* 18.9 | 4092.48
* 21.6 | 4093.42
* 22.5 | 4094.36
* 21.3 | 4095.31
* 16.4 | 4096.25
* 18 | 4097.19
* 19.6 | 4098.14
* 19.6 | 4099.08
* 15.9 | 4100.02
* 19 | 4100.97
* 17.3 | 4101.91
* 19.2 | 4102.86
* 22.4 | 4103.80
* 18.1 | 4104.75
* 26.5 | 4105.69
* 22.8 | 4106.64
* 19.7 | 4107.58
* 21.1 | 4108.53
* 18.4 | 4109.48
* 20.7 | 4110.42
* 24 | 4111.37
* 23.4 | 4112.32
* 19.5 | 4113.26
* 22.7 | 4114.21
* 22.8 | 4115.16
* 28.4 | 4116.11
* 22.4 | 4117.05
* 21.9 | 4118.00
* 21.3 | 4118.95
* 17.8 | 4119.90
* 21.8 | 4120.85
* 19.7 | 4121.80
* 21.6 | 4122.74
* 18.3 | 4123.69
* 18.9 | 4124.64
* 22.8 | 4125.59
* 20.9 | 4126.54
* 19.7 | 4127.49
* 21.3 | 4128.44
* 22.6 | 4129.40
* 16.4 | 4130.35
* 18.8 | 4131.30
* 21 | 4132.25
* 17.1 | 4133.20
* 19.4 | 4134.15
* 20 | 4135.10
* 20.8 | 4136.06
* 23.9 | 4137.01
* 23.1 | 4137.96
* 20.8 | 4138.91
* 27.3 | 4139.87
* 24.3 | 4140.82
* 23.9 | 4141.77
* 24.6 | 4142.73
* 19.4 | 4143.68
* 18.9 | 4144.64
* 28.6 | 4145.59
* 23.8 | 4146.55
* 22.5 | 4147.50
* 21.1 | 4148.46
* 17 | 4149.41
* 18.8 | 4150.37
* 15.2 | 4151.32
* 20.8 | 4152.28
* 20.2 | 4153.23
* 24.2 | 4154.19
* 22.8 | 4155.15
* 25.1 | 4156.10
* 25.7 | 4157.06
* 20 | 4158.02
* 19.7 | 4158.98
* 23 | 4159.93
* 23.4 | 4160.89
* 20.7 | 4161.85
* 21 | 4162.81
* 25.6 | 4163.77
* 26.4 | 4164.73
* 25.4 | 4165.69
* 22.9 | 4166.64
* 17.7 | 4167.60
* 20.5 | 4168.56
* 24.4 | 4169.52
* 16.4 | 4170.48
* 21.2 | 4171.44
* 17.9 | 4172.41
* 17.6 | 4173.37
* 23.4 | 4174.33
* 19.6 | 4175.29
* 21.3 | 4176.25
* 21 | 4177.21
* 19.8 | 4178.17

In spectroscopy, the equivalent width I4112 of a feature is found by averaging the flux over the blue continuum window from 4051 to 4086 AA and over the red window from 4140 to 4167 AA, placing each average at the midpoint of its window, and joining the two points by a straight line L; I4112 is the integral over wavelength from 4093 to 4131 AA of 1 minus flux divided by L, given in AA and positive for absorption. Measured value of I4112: 2.19 AA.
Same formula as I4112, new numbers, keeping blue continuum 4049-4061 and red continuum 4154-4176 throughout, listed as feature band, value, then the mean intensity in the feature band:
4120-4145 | 0.88 AA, 21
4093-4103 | 1.17 AA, 19.1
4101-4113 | 0.36 AA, 21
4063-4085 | 0.28 AA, 21.3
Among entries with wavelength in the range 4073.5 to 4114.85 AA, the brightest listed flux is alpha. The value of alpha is 27.7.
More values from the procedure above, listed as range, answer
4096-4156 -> 28.6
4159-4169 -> 26.4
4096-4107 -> 26.5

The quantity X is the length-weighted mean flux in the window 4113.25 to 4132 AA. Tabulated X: 21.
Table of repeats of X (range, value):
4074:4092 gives 22.2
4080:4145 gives 21.3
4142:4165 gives 22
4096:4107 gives 19.6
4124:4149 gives 21.6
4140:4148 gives 23.4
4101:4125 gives 21.2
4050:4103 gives 21.2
